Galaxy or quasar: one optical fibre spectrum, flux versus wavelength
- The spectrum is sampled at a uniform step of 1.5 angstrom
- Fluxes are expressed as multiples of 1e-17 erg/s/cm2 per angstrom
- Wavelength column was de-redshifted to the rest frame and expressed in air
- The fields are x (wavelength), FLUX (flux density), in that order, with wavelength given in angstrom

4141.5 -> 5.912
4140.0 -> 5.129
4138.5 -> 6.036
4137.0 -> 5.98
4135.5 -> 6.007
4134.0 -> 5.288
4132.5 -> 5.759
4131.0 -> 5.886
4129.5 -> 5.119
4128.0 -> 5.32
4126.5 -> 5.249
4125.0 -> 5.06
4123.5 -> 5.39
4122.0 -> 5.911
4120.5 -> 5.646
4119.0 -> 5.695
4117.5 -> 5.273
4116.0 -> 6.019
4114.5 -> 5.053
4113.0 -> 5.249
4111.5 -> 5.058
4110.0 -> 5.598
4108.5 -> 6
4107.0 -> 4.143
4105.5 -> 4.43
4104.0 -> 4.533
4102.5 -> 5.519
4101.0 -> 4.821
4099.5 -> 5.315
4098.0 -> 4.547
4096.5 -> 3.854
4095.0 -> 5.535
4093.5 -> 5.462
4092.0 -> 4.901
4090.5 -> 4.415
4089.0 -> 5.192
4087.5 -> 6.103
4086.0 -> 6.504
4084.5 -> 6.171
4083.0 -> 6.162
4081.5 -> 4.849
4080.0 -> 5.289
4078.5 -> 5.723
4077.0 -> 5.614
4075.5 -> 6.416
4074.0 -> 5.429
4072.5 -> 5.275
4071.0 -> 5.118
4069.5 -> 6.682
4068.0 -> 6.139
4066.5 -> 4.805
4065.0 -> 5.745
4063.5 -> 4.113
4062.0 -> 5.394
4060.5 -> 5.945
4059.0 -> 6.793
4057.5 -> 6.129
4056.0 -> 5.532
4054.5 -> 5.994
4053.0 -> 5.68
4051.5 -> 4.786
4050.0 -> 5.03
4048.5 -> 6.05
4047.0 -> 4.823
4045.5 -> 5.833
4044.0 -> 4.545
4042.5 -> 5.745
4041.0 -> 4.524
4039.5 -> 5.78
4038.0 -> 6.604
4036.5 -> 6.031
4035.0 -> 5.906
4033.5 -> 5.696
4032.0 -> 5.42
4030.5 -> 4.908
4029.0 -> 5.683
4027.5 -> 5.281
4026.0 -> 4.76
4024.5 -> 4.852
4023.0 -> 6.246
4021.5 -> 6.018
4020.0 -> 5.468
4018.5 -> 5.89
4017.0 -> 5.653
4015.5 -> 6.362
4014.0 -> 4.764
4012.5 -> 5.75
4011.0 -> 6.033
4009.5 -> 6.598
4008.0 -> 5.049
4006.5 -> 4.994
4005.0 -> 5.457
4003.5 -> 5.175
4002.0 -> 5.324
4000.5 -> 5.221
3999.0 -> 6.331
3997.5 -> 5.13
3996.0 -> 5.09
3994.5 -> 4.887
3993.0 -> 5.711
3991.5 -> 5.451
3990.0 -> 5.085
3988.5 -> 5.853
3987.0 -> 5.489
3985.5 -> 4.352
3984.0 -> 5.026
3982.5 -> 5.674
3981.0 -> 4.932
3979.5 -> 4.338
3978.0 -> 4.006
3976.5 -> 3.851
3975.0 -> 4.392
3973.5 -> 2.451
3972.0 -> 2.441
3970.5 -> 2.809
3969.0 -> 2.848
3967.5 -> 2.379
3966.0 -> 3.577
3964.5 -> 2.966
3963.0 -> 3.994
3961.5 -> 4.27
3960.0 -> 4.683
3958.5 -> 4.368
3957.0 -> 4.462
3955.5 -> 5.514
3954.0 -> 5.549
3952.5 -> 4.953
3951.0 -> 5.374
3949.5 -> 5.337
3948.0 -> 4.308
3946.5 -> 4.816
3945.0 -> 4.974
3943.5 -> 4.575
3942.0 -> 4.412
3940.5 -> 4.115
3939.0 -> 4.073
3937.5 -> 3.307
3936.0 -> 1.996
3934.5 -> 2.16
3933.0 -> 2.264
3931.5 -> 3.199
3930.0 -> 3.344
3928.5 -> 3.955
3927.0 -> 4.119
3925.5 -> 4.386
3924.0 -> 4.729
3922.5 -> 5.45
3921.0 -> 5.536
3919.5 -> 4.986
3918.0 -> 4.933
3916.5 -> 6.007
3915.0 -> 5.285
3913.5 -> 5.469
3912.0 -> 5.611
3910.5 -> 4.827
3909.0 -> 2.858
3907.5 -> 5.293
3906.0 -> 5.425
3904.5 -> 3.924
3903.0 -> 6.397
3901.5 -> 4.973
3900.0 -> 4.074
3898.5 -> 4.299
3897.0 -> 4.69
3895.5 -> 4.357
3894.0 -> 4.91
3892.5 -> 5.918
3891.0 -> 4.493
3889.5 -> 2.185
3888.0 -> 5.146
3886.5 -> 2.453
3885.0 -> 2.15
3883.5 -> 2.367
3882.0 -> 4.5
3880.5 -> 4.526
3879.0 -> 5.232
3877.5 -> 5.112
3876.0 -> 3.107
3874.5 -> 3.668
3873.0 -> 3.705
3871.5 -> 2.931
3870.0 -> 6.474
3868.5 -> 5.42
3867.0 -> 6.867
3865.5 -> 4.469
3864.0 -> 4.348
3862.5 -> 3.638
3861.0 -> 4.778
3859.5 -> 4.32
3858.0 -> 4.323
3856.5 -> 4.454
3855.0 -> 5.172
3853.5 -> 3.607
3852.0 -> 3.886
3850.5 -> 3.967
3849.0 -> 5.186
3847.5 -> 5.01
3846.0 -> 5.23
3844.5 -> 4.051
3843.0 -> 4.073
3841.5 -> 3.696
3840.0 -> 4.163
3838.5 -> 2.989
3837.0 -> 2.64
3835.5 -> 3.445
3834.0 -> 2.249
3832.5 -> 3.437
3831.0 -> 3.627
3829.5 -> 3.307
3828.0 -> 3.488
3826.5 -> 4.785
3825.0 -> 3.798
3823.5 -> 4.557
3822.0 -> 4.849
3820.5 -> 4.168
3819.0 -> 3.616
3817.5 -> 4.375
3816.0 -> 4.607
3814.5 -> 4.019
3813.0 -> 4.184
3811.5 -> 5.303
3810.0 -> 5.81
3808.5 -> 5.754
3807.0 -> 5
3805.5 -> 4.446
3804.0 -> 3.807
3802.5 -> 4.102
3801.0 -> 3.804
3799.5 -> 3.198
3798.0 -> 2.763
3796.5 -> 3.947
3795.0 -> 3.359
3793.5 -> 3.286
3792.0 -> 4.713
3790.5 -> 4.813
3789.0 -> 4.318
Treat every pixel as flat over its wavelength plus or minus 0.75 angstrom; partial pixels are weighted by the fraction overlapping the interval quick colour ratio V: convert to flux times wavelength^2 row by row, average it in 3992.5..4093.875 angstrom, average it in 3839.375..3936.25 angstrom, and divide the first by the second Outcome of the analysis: 1.37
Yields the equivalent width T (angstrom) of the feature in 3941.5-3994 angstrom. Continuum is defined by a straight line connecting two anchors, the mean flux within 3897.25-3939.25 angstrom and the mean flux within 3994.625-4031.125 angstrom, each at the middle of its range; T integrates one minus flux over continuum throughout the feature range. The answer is 5.6 angstrom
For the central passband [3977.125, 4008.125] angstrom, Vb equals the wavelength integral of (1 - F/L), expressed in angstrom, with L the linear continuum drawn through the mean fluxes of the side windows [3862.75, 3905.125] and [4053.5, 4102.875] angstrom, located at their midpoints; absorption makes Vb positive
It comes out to -1.0 angstrom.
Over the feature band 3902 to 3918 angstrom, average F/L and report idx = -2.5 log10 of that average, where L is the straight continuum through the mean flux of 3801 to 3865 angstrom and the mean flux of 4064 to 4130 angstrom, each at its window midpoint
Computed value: -0.13 mag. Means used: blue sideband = 4.19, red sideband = 5.37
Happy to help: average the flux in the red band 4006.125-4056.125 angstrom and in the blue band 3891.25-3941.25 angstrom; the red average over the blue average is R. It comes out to 1.2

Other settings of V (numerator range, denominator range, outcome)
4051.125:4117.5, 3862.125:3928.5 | 1.30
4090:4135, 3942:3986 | 1.32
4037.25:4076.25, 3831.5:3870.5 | 1.44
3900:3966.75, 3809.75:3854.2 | 1.16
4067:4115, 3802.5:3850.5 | 1.46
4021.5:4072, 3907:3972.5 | 1.38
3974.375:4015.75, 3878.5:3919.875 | 1.21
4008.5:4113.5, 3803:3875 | 1.43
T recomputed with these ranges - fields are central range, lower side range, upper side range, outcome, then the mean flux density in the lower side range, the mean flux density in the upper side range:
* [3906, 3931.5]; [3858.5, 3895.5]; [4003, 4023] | -0.4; 4.28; 5.66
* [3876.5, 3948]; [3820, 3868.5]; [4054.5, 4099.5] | 3.5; 4.16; 5.52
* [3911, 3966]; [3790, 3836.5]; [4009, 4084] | 5.2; 4.07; 5.6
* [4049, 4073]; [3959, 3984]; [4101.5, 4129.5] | -4.5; 3.77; 5.28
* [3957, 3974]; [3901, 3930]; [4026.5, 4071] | 5.8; 4.91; 5.56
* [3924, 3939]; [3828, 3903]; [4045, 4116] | 4.1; 4.17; 5.4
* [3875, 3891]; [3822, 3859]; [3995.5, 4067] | 2.2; 3.98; 5.52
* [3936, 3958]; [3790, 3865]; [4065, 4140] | 0.4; 4.12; 5.42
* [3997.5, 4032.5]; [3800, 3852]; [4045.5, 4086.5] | -1.4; 4.15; 5.63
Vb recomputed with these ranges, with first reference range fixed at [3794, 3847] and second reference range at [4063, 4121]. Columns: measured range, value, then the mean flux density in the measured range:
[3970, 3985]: 2.4 angstrom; 4.02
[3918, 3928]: -0.7 angstrom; 4.85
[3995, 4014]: -2.1 angstrom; 5.47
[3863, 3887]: 0.3 angstrom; 4.22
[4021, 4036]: -1.3 angstrom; 5.48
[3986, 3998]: -1.1 angstrom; 5.32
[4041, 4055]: -0.5 angstrom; 5.33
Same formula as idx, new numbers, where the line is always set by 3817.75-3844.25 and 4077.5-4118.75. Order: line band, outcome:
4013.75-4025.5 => -0.181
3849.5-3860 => -0.110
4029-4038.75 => -0.177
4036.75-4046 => -0.124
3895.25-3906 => -0.152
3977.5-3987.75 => -0.059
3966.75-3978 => 0.417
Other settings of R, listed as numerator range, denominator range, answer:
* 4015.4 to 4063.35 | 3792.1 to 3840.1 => 1.40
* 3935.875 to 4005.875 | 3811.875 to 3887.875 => 1.10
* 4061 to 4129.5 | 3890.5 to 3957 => 1.17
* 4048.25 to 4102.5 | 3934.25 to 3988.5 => 1.31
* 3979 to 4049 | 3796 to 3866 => 1.32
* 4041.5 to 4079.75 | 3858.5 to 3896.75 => 1.30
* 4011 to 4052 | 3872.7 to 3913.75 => 1.27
